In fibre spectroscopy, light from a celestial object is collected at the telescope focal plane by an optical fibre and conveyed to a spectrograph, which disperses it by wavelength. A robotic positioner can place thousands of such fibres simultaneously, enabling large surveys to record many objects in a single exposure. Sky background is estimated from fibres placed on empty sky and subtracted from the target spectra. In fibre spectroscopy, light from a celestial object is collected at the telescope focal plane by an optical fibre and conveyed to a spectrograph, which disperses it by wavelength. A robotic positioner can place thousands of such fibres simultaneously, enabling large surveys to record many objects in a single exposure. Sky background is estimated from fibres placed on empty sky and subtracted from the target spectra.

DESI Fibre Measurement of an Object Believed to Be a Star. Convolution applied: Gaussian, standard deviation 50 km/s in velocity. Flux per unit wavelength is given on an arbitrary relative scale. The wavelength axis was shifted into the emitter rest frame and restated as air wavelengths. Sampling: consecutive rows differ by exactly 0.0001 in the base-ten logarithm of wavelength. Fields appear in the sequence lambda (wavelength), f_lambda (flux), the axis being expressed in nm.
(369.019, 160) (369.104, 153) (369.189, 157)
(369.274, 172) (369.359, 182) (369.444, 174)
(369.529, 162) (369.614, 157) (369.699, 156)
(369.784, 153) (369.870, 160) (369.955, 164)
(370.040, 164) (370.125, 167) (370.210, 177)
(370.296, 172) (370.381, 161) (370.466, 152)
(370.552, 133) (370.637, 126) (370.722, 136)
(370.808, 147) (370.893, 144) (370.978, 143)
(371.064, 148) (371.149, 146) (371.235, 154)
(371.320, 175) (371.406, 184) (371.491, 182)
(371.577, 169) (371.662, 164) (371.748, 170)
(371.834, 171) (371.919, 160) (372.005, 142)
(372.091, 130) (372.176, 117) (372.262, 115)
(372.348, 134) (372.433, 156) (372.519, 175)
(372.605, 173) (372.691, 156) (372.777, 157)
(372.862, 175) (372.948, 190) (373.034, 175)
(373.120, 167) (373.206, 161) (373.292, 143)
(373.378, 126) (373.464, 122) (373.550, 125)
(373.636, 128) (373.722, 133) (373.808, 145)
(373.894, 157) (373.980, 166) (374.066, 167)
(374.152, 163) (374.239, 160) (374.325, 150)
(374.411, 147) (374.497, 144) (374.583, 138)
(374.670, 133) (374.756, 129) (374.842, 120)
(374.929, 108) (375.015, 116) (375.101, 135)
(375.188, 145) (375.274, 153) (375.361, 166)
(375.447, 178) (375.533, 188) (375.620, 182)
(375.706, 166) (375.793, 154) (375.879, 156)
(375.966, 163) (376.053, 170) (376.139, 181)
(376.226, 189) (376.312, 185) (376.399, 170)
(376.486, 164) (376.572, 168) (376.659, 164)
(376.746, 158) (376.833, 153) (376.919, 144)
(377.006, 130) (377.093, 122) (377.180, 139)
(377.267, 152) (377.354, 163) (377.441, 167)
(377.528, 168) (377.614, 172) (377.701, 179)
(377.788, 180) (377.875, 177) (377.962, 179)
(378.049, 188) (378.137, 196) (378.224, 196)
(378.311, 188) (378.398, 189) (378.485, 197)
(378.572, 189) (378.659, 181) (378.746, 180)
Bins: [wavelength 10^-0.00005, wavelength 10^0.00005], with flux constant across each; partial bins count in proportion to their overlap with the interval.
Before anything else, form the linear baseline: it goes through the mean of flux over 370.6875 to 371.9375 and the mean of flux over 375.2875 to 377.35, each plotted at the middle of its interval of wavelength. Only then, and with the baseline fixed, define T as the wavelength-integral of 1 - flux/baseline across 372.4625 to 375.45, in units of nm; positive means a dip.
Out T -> 0.23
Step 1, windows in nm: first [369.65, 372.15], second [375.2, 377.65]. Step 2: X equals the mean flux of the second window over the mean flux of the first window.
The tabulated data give 1.04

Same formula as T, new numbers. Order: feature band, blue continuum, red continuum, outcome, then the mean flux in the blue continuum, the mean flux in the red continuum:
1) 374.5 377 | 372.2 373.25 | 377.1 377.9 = 0.108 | 160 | 164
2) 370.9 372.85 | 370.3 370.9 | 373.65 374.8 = -0.131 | 145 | 148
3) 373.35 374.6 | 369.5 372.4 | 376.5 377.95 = 0.091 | 154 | 159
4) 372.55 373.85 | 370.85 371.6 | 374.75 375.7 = 0.024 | 160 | 149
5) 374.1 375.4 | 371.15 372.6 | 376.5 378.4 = 0.168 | 156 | 166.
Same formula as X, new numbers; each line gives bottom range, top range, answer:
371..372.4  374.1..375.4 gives 0.91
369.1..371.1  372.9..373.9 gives 0.94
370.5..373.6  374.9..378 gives 1.06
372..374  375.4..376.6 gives 1.16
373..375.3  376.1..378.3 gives 1.18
